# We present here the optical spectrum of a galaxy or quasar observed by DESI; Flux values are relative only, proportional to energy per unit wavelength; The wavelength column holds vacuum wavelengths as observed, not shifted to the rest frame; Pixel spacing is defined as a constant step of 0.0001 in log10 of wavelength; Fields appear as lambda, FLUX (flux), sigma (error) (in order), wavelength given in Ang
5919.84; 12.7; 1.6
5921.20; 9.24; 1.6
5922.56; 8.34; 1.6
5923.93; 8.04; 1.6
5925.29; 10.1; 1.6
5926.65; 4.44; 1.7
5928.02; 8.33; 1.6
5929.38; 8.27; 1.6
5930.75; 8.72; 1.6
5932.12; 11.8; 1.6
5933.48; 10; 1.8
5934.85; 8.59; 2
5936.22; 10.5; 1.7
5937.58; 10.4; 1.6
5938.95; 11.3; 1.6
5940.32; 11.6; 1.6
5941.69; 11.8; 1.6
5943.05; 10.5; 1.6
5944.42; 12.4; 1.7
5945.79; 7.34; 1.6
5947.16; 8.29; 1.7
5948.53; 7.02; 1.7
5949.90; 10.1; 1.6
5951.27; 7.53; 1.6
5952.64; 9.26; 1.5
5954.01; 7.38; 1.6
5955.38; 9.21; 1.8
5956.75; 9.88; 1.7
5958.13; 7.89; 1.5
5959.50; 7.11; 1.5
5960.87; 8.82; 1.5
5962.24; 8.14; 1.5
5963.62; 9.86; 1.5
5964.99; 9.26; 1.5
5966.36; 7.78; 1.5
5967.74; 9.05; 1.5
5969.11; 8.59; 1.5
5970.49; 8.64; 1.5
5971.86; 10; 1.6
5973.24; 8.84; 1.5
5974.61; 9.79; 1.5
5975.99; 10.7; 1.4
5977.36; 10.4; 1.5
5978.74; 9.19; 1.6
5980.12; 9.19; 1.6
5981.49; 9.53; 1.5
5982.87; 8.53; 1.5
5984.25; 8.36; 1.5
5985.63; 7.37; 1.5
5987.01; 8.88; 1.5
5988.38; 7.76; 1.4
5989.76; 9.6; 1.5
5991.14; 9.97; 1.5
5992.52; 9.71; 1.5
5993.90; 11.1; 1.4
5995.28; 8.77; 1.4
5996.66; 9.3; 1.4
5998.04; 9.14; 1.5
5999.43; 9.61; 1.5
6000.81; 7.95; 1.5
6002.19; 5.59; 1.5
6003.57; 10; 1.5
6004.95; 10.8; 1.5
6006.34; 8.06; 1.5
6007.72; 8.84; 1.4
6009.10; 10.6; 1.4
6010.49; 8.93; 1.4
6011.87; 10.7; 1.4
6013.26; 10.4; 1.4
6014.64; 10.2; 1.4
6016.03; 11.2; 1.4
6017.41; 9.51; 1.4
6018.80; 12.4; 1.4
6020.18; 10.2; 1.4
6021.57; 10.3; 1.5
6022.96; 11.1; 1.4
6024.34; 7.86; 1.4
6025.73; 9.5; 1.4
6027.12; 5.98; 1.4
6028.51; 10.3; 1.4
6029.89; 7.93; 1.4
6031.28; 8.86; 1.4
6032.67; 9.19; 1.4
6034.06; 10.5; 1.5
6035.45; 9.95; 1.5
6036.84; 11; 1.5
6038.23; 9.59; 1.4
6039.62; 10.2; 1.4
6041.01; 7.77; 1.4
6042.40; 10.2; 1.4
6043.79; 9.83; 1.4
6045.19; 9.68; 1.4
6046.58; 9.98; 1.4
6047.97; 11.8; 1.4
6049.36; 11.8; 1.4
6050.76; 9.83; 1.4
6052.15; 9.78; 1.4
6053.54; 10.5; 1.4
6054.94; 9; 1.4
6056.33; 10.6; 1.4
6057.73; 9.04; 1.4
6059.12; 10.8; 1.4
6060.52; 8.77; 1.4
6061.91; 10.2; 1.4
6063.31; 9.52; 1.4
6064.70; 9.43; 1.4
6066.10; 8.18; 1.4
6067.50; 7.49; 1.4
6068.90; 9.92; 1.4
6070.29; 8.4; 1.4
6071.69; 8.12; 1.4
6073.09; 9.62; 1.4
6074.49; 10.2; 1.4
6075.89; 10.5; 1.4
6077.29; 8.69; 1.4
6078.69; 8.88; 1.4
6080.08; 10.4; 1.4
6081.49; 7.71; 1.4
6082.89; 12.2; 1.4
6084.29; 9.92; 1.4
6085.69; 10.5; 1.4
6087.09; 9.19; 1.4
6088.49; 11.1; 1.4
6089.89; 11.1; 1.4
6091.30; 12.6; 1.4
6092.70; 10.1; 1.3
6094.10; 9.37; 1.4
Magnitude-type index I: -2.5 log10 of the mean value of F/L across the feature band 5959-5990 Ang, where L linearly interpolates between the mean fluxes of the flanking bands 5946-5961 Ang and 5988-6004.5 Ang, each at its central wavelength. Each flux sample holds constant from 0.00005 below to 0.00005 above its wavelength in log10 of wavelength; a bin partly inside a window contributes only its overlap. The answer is -0.03 mag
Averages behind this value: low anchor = 8.36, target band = 8.93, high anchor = 9.09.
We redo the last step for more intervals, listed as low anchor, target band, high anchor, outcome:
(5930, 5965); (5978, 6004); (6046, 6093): 0.08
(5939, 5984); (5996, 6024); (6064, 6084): -0.06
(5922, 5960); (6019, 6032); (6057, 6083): 0.00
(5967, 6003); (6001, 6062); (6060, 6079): -0.07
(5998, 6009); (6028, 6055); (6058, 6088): -0.08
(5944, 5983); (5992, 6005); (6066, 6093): 0.01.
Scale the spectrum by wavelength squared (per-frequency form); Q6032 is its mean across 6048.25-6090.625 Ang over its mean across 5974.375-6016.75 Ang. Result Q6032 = 1.07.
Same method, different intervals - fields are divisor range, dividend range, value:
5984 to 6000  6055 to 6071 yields 1.04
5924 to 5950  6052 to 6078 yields 1.03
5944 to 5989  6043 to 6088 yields 1.14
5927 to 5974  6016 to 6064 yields 1.10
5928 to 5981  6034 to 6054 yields 1.12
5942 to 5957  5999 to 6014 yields 1.04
